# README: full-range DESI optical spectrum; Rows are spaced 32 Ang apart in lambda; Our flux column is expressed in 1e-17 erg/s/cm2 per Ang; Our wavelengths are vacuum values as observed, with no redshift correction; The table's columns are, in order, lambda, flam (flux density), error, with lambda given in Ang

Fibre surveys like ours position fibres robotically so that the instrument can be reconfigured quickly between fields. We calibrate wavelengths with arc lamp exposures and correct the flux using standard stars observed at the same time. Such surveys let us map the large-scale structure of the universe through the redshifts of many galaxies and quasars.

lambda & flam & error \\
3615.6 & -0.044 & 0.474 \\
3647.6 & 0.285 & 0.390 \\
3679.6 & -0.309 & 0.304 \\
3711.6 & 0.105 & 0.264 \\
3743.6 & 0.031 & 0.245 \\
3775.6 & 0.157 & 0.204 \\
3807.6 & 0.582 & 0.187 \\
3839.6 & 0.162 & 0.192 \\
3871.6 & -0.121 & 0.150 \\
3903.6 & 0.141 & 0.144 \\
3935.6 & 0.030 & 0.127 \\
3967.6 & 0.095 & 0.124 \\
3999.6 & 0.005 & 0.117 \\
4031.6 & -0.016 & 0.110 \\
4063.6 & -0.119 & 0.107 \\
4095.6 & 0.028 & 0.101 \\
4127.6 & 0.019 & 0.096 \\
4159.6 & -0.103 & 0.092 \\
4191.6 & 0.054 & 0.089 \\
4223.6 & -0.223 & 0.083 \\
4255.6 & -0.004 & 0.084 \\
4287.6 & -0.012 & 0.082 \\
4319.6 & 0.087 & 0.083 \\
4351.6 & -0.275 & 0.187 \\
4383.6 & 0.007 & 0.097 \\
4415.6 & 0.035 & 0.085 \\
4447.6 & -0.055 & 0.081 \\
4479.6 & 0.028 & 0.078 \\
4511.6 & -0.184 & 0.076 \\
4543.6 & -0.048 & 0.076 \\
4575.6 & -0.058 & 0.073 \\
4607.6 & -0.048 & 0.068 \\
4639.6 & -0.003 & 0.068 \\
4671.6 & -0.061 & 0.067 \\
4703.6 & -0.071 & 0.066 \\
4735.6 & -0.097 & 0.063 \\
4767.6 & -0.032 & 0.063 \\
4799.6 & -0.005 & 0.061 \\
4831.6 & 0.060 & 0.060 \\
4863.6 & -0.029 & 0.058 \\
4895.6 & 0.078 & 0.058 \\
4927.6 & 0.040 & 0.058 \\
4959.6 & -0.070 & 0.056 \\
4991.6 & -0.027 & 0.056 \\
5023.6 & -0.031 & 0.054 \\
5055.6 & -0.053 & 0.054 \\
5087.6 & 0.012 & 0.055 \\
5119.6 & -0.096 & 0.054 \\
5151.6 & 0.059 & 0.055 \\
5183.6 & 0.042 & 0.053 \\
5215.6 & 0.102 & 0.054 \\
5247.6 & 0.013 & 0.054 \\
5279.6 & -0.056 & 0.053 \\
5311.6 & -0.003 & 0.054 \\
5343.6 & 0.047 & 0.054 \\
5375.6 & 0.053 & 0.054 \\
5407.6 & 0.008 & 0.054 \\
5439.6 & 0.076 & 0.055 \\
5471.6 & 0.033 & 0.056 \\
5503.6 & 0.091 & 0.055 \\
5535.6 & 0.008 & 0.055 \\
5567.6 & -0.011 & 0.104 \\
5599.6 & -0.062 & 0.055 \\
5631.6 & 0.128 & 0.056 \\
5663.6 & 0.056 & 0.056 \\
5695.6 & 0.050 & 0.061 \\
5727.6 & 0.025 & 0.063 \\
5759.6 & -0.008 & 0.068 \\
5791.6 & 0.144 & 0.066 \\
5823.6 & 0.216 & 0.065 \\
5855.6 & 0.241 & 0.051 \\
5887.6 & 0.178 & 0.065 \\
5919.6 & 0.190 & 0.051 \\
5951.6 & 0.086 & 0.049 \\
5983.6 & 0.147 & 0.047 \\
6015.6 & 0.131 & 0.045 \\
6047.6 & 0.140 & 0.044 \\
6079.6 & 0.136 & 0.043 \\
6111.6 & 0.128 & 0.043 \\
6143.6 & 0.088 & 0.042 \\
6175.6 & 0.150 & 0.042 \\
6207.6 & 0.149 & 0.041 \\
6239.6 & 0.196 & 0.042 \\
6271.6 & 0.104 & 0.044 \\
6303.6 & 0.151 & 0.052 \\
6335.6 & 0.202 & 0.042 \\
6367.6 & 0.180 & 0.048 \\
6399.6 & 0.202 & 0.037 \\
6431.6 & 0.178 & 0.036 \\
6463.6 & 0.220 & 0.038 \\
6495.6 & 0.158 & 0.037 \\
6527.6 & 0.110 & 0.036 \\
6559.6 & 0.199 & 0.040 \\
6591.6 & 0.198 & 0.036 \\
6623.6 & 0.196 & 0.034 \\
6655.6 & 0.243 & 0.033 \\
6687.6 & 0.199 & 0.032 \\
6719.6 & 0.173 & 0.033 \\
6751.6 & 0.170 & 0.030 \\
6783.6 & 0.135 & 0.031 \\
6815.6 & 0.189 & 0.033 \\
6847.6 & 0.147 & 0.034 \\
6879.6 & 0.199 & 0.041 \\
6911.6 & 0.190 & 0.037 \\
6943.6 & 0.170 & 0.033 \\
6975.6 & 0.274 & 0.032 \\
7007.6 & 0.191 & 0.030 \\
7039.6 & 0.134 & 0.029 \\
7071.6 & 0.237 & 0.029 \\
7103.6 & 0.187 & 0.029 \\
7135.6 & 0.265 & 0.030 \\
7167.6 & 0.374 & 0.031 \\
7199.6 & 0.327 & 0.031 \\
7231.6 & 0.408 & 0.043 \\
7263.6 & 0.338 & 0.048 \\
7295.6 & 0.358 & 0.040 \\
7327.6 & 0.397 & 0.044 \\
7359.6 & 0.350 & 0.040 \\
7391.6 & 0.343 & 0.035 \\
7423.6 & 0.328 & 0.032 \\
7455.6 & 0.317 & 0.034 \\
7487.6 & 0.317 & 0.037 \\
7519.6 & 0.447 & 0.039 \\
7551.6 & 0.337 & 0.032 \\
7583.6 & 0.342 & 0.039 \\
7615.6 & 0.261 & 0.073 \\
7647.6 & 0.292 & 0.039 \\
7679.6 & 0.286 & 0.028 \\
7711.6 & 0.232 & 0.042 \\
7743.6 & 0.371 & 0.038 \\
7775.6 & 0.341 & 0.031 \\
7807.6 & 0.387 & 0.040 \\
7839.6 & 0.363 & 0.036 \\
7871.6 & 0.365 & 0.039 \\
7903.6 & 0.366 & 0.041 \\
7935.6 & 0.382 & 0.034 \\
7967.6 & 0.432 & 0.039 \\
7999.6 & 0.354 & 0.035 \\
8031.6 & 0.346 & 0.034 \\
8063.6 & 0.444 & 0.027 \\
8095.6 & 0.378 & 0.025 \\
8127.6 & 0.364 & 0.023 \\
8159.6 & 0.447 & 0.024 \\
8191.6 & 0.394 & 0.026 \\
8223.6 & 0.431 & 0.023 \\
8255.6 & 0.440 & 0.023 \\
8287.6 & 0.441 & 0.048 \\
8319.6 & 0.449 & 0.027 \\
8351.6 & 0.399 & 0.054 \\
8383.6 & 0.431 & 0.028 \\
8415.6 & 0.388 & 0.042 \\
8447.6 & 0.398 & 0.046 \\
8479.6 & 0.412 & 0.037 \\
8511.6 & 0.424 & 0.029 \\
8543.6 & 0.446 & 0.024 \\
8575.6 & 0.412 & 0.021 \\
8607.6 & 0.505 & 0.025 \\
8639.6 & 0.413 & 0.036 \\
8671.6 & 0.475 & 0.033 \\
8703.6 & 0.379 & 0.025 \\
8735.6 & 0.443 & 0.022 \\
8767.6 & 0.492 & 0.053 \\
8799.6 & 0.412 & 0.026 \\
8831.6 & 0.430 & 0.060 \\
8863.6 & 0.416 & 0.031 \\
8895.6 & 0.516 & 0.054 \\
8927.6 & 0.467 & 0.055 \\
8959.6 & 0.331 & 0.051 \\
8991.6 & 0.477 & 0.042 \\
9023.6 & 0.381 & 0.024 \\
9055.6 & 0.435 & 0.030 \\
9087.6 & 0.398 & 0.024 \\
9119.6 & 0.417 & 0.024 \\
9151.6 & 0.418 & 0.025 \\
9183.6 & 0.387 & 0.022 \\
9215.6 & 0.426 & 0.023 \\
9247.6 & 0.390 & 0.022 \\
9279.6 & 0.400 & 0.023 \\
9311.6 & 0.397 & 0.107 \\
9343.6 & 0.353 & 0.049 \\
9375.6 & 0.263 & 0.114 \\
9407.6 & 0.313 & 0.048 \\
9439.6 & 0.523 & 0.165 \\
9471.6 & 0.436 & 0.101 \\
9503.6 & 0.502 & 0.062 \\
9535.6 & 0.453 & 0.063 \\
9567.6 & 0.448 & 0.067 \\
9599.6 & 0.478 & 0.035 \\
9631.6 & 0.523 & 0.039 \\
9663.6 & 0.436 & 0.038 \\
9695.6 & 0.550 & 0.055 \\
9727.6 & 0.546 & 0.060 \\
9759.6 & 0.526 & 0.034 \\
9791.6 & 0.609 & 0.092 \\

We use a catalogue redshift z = 0.79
